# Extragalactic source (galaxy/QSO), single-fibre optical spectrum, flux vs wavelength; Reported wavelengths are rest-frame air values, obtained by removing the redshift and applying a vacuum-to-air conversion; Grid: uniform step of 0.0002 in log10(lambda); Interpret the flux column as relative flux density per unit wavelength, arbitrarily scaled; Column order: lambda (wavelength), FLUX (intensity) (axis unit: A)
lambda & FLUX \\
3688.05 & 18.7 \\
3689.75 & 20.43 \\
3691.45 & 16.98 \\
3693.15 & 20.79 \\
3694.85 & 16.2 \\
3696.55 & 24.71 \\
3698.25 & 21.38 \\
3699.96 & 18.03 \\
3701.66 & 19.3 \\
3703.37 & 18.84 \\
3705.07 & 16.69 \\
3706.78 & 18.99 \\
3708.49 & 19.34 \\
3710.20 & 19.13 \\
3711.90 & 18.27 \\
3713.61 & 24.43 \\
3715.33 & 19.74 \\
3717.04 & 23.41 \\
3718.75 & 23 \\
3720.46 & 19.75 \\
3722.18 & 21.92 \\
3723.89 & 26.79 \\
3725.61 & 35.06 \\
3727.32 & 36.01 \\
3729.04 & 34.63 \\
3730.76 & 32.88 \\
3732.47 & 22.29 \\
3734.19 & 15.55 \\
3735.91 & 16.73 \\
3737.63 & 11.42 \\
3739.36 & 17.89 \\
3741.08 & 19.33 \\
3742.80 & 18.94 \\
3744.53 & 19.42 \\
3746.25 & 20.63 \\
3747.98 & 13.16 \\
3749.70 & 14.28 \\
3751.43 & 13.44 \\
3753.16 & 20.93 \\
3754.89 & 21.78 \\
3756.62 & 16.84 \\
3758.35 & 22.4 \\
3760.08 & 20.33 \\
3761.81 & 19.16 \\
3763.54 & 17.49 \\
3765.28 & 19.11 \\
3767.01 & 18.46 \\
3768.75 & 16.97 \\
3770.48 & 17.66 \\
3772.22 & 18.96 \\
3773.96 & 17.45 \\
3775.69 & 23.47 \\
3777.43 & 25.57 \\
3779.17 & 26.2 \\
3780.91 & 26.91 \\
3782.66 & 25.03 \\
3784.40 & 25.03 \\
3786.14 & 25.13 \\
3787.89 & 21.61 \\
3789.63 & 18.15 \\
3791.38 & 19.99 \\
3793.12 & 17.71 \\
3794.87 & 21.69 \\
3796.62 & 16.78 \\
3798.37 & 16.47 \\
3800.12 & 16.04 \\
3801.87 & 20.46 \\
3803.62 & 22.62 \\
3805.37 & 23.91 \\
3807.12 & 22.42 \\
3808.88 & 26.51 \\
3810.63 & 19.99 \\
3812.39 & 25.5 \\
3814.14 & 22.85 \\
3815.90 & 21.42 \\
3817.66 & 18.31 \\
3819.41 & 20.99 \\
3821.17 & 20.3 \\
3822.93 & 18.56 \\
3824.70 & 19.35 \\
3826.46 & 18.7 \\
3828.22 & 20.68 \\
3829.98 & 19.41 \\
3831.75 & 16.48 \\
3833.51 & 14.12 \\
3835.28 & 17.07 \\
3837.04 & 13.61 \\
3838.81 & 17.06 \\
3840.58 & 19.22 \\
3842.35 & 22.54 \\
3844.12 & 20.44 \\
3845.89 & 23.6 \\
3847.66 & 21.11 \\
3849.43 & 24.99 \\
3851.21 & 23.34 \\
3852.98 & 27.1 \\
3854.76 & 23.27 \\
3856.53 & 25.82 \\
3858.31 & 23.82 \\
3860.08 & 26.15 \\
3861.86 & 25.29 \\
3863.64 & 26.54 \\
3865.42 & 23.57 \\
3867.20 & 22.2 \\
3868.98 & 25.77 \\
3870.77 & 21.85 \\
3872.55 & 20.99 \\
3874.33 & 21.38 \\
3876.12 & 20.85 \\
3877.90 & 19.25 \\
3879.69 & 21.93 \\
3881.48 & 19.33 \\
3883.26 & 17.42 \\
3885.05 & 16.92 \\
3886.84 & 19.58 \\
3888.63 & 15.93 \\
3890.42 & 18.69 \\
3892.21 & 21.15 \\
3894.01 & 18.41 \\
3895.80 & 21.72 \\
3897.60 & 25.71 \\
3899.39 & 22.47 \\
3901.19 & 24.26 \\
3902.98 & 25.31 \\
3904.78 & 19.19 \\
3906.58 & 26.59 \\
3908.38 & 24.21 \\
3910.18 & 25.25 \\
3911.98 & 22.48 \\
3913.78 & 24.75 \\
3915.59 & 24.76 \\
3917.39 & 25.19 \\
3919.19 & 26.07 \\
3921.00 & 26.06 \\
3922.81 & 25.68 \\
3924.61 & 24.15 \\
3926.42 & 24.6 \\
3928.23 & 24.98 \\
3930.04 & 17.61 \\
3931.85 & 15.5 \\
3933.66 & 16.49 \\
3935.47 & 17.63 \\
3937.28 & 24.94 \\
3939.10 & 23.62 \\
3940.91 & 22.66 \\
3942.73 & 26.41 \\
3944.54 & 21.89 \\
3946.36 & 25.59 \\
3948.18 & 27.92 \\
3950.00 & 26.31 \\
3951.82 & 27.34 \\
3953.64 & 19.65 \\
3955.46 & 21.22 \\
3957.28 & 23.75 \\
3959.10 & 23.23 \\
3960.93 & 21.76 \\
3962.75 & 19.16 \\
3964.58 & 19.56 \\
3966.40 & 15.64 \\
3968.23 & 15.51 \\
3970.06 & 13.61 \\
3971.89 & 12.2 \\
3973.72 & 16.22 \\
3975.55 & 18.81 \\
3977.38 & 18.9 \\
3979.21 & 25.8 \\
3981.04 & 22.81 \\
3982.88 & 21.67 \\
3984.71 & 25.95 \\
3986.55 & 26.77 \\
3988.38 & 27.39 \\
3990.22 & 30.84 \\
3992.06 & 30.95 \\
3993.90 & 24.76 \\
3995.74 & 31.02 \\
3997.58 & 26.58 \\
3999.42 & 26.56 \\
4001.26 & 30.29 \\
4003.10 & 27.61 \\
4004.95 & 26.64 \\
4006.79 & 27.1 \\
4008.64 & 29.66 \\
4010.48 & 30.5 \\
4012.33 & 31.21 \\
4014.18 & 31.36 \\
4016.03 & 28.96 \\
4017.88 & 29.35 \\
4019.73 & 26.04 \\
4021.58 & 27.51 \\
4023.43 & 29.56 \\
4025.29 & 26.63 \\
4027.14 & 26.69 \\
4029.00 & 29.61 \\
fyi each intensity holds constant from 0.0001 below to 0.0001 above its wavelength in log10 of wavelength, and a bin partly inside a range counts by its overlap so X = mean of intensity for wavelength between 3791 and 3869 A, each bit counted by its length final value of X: 21.2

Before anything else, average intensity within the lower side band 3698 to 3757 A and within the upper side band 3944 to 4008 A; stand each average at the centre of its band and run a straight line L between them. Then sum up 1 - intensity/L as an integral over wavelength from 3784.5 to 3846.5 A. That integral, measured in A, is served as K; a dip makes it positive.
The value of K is 5.0 A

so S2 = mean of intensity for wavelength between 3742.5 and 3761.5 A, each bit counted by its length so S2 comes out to 18.4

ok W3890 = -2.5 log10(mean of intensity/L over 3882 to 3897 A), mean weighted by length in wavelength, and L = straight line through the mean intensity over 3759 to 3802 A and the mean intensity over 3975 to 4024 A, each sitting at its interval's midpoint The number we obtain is 0.25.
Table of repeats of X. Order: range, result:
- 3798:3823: 21.3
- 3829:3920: 21.9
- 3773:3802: 21.4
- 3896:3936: 23.2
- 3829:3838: 16.2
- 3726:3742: 23.3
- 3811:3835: 19.7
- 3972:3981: 19.5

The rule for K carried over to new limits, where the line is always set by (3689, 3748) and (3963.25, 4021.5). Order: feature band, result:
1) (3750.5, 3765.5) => 1.9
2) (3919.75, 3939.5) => 1.7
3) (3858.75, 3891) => 2.7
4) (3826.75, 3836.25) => 2.2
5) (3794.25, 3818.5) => 1.5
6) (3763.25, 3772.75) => 1.7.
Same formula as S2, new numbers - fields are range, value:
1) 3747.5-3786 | 20.2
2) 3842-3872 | 24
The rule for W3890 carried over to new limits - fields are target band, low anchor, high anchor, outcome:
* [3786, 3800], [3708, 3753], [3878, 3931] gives 0.14 mag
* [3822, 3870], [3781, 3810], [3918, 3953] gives 0.03 mag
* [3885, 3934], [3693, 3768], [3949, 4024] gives 0.05 mag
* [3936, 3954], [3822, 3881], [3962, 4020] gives -0.05 mag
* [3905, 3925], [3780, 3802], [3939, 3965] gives -0.09 mag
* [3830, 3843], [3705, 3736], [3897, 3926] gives 0.37 mag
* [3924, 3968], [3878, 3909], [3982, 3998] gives 0.11 mag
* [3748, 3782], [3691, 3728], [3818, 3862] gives 0.09 mag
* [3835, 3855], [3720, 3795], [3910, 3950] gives 0.06 mag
